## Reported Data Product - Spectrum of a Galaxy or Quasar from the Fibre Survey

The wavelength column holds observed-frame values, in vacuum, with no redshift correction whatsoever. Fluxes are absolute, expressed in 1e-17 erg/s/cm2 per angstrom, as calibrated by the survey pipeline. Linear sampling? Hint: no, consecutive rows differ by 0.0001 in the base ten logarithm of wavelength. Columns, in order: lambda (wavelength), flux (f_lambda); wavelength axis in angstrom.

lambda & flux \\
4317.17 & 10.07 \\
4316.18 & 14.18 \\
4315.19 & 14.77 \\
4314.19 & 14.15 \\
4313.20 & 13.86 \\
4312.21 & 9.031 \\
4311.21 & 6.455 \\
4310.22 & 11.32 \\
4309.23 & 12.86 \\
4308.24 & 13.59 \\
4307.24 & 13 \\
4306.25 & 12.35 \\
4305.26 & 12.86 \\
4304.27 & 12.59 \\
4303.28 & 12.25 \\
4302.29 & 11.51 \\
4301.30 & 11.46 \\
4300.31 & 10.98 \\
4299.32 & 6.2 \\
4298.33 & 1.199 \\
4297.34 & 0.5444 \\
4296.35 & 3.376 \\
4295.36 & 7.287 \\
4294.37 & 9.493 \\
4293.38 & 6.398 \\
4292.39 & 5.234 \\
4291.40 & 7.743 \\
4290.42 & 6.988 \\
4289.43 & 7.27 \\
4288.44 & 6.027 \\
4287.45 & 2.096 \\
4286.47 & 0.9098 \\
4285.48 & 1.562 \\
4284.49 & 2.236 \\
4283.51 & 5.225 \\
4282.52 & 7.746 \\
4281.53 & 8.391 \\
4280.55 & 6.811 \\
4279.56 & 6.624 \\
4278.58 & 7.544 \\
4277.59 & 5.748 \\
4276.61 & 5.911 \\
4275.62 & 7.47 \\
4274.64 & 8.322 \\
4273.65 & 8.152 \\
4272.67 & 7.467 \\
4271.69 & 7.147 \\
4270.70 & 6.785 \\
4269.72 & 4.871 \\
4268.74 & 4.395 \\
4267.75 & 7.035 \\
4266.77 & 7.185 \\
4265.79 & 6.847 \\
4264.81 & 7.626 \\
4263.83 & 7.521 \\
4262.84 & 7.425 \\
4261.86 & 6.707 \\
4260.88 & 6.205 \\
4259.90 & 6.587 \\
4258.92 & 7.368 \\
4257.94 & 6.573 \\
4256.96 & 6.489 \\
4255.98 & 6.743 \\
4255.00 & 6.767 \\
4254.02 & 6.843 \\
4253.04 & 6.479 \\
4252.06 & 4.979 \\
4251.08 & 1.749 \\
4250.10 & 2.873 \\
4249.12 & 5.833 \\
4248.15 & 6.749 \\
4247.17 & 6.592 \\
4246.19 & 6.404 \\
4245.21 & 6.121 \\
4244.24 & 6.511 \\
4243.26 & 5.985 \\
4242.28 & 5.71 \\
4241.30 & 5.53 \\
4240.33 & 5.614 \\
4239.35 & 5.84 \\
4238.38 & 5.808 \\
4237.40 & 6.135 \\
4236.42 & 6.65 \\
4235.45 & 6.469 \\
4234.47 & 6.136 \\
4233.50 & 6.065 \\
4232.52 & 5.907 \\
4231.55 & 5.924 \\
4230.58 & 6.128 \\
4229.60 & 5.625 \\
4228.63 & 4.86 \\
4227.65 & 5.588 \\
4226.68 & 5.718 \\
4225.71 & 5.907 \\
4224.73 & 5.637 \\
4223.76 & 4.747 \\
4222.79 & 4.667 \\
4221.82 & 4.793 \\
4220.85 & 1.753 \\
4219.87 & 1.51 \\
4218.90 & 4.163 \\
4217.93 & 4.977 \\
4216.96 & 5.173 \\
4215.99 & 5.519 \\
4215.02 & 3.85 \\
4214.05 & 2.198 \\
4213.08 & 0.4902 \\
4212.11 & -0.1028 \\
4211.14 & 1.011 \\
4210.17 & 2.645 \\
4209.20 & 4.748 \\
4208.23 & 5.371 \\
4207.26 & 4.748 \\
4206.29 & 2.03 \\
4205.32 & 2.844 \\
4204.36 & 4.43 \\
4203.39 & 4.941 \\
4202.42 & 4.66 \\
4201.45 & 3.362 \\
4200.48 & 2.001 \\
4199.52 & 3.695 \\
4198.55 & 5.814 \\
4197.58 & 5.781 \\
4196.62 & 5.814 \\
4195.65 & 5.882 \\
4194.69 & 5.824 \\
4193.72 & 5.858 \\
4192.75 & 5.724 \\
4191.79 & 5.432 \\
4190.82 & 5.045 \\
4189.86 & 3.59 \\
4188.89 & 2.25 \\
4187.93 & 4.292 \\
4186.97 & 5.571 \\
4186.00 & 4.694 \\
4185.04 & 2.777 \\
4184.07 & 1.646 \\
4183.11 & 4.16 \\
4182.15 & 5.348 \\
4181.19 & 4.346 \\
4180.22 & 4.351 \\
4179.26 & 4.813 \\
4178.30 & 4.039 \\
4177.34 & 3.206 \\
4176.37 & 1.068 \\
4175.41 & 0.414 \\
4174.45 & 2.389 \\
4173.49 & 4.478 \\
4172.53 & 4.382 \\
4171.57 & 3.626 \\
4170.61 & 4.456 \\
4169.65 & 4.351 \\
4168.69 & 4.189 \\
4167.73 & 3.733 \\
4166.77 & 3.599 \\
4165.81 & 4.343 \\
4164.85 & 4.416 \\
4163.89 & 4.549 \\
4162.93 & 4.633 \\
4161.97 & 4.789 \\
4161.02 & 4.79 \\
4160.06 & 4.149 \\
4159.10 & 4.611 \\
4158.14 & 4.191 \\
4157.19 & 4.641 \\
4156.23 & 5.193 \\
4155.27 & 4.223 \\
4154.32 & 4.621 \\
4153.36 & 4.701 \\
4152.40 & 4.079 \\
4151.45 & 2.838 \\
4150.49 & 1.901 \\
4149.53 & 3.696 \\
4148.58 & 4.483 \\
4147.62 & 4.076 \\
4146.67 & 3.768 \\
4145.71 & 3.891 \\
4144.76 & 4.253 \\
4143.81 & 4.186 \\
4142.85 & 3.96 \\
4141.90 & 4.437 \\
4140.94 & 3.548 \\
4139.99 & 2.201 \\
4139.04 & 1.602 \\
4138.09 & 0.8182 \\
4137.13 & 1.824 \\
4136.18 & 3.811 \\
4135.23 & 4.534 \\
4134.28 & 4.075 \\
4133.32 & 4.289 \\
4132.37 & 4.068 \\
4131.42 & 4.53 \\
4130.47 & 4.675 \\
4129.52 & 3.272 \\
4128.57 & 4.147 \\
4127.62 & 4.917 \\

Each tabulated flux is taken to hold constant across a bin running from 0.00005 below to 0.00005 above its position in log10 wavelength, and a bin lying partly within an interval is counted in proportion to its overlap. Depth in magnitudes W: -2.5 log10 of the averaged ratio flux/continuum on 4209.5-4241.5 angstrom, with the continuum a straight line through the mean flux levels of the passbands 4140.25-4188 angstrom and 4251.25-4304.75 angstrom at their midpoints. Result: 0.17 mag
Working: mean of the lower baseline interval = 3.97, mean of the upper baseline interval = 6.59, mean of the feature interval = 4.63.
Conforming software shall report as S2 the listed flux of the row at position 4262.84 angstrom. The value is 7.425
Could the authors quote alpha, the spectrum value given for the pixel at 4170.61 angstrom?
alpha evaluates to 4.456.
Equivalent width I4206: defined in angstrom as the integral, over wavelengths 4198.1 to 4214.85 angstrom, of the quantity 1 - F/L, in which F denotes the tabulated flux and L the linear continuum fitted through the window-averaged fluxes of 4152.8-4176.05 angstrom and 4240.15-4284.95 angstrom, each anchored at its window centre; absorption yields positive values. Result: 6.0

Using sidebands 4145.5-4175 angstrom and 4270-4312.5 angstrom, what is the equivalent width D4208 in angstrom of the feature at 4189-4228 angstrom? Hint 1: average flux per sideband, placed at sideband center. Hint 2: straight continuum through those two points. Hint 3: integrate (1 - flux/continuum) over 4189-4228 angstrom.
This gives 8.5 angstrom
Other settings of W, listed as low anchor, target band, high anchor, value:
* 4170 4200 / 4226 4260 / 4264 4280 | 0.007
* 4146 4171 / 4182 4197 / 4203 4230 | -0.140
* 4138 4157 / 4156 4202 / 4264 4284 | 0.065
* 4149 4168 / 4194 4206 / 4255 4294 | 0.084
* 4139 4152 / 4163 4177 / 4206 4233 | 0.044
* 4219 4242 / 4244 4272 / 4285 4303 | -0.115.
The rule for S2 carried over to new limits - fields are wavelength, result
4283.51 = 5.225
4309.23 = 12.86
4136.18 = 3.811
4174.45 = 2.389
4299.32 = 6.2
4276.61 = 5.911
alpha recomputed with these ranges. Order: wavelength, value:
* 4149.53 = 3.696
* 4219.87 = 1.51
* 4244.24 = 6.511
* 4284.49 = 2.236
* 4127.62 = 4.917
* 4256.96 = 6.489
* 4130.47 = 4.675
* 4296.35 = 3.376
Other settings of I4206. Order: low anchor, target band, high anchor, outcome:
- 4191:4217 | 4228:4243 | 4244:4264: -1.47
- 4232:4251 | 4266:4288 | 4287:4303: 1.44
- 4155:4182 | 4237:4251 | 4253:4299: -0.60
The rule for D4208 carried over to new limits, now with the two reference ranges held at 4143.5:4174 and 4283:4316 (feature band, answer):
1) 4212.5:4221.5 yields 3.99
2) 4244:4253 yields 1.95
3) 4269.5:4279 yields 0.74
